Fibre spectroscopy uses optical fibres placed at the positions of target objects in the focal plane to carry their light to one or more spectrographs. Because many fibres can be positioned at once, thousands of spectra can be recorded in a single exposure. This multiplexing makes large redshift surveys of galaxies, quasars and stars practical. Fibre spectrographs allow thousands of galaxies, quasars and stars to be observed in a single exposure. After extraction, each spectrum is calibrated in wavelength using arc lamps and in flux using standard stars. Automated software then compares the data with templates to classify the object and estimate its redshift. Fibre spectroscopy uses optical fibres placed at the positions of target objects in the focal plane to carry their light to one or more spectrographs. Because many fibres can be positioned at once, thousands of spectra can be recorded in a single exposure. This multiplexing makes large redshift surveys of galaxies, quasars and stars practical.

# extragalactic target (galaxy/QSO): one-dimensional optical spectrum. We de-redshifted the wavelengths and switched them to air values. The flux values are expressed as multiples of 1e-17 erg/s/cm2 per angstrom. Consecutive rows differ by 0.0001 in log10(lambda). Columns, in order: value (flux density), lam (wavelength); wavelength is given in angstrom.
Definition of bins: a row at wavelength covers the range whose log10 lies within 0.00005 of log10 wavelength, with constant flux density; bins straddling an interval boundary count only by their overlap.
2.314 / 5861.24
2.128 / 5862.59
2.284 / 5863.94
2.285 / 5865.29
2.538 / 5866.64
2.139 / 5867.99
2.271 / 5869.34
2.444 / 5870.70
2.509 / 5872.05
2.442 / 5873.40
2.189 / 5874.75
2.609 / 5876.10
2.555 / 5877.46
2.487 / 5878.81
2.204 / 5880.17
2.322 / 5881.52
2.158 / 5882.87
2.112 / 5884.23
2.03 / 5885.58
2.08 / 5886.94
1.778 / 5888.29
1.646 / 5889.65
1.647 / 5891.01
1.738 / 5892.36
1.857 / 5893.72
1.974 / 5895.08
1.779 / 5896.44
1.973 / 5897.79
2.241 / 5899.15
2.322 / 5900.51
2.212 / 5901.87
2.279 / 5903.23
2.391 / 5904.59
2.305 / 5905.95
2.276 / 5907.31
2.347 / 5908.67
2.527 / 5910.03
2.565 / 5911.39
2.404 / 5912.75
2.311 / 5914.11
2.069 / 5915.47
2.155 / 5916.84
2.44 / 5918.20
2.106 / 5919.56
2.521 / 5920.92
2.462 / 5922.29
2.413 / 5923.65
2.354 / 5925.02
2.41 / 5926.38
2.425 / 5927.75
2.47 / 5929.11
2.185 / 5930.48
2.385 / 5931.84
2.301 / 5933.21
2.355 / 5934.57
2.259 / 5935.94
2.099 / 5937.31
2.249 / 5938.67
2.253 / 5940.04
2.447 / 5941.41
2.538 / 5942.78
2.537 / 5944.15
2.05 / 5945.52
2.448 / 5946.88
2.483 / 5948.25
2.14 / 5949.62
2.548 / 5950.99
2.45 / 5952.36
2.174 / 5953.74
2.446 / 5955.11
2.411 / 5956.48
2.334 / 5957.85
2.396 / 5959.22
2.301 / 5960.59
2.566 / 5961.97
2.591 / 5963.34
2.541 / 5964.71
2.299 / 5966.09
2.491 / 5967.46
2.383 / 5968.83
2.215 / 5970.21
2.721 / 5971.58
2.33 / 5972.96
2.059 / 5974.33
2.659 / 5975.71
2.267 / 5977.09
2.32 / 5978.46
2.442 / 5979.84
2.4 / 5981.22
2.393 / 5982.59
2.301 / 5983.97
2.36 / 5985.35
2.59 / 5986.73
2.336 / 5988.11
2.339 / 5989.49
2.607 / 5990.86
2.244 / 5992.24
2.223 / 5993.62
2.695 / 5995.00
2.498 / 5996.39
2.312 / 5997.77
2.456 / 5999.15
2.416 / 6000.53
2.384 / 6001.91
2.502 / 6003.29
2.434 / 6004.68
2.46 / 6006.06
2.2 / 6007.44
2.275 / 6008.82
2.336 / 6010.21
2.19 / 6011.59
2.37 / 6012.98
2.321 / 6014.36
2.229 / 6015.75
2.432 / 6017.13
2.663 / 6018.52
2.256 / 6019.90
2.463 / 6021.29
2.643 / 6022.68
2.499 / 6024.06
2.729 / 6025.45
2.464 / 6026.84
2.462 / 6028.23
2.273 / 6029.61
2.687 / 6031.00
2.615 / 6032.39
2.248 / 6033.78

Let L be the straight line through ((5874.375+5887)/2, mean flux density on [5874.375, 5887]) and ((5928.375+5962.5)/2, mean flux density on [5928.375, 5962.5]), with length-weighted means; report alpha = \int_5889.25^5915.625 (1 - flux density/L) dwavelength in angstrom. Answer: 1.8 angstrom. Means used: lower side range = 2.29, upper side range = 2.35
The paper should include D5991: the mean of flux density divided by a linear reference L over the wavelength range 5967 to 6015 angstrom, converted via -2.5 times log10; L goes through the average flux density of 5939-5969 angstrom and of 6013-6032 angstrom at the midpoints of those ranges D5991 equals 0.023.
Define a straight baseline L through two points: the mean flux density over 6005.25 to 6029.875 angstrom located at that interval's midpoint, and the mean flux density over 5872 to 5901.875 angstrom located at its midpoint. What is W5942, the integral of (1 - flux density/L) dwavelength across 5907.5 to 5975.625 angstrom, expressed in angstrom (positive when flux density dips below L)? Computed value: -4.0 angstrom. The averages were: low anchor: 2.11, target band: 2.37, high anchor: 2.41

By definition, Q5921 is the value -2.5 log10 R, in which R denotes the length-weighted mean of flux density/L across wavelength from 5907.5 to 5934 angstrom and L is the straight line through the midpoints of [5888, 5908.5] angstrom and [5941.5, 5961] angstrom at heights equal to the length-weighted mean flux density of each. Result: -0.08 mag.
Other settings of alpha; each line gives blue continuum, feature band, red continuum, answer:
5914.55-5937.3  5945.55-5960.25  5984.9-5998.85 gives 0.0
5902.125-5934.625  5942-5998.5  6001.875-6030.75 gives -0.4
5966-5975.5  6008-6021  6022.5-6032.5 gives 0.8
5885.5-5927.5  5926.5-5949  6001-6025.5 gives -0.9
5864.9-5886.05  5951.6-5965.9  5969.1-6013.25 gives -0.3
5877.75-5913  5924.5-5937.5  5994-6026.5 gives -0.6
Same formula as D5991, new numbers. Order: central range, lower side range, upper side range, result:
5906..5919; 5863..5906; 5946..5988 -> -0.04 mag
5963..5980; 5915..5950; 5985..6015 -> -0.02 mag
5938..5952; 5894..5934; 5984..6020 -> -0.02 mag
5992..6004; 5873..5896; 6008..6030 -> -0.02 mag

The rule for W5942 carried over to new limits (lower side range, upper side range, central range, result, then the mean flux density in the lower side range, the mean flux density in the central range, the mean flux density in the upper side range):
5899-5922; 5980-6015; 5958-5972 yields -0.46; 2.33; 2.44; 2.39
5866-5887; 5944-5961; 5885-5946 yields 3.01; 2.32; 2.23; 2.36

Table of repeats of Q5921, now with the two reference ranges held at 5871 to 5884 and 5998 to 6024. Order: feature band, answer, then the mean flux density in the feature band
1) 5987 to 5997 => -0.02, 2.43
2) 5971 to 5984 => 0.00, 2.39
